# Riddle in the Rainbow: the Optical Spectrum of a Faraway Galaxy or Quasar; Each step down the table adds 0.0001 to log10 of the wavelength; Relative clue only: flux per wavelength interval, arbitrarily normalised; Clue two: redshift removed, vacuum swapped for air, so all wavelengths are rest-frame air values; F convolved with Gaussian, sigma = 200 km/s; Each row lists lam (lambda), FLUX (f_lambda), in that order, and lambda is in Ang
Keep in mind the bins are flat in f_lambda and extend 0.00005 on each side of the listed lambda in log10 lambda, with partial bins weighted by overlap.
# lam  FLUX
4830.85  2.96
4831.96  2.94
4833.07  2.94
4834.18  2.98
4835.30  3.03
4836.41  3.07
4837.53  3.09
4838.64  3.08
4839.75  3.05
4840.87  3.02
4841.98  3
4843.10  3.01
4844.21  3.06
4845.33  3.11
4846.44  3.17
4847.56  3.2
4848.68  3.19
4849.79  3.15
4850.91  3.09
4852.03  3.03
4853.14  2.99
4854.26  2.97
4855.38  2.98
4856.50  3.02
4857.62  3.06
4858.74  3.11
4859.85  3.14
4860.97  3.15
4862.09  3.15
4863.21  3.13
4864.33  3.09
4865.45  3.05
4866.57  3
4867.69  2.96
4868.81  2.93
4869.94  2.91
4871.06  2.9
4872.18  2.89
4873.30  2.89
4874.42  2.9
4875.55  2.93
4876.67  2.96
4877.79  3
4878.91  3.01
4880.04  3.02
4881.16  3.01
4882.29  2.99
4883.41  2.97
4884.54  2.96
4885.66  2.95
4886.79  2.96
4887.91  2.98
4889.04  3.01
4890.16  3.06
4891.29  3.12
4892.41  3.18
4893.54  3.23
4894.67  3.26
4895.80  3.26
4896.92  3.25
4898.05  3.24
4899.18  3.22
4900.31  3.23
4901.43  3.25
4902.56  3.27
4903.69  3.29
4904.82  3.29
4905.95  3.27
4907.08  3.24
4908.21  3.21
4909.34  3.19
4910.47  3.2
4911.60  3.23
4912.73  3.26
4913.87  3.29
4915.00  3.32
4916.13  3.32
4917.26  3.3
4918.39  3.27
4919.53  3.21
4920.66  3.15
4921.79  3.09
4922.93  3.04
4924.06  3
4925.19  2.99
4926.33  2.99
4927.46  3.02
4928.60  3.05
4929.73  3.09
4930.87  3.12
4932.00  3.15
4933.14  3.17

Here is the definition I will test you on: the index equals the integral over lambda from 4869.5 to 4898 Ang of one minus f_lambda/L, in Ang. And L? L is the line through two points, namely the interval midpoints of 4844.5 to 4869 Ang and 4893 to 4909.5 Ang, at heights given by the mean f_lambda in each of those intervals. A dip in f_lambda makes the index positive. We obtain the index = 1.38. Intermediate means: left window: 3.08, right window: 3.25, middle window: 3.03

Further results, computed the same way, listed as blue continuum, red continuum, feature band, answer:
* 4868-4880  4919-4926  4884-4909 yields -1.4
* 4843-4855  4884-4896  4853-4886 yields 0.9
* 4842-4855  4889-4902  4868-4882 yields 0.9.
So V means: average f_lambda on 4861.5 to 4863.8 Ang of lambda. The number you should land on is 3.14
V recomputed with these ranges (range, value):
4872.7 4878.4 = 2.94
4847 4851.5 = 3.15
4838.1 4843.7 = 3.03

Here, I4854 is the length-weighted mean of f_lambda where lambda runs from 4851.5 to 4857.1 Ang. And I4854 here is 3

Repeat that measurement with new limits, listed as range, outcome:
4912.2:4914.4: 3.26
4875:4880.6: 2.99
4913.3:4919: 3.3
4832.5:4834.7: 2.97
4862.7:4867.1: 3.07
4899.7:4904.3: 3.26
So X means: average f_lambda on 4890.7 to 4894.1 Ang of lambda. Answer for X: 3.18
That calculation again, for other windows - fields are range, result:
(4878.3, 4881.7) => 3.01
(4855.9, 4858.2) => 3.03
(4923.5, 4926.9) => 3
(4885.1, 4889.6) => 2.98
